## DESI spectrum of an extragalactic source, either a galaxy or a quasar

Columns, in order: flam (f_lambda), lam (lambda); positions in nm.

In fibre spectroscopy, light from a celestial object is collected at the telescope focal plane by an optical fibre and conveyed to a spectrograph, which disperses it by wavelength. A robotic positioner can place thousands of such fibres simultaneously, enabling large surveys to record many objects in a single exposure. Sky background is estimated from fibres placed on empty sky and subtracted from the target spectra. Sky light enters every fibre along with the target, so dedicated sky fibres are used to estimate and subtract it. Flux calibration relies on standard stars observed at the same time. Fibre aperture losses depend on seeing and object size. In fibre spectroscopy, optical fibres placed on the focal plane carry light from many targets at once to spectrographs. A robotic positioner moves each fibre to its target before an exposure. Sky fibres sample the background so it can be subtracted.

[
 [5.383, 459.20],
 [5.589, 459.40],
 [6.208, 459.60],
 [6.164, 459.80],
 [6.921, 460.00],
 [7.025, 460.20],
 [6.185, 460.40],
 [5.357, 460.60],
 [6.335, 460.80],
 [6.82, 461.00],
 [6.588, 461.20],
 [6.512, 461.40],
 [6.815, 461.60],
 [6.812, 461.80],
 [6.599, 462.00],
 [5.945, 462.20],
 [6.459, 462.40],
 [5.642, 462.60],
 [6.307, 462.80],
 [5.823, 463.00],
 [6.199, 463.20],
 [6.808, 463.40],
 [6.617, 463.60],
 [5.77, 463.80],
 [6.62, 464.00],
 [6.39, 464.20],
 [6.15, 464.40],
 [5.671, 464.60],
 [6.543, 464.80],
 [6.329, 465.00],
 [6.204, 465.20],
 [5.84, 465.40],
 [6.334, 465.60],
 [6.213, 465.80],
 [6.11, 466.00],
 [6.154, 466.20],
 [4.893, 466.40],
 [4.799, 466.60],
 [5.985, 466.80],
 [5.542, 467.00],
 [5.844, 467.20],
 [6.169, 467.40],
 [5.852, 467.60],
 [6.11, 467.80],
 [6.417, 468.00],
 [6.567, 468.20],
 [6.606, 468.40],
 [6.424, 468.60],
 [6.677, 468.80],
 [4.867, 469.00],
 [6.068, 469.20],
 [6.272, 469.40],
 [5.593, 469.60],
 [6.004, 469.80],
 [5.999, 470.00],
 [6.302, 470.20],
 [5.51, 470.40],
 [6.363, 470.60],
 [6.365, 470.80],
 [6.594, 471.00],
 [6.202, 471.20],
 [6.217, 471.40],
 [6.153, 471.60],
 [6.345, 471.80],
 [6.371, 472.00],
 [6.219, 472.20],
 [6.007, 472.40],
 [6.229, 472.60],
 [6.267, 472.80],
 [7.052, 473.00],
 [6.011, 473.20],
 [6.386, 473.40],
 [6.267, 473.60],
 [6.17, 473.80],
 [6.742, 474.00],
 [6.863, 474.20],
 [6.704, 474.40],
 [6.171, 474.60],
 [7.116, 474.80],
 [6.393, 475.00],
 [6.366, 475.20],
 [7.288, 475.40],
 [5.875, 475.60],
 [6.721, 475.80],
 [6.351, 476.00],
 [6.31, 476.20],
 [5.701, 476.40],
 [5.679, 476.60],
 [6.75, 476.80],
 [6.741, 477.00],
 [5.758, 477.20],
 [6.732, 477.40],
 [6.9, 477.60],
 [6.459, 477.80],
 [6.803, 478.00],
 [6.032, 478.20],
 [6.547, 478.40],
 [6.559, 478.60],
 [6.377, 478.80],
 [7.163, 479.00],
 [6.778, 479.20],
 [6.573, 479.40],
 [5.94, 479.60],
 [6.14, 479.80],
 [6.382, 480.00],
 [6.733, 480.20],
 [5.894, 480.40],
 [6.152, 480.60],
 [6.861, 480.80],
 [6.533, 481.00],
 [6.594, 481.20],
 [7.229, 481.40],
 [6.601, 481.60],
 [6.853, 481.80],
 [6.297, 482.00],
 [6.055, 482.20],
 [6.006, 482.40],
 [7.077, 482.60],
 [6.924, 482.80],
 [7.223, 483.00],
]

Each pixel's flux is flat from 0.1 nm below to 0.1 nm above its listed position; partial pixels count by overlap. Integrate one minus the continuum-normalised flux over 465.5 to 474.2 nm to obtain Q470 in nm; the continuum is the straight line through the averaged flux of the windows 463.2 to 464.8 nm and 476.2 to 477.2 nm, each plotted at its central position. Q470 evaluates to 0.16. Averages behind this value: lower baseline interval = 6.3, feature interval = 6.13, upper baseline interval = 6.18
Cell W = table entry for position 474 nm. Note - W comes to 6.742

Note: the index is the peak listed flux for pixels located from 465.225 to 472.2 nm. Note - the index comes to 6.677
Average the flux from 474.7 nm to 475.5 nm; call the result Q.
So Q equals 6.79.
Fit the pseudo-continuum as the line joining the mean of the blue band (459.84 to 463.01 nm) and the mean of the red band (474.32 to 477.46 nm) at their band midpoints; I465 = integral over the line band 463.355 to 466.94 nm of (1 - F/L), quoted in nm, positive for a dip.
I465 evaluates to 0.19 nm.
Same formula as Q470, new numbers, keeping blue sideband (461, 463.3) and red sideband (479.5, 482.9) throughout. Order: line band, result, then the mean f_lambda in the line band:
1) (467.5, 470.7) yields 0.15 nm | 6.1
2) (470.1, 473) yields 0.08 nm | 6.25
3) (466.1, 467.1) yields 0.14 nm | 5.47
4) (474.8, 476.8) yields 0.03 nm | 6.36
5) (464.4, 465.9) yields 0.05 nm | 6.16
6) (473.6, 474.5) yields -0.02 nm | 6.58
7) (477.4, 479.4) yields -0.05 nm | 6.63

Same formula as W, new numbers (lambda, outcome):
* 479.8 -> 6.14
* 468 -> 6.417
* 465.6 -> 6.334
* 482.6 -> 7.077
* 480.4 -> 5.894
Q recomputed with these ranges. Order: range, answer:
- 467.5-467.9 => 5.98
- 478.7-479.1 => 6.77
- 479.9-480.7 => 6.29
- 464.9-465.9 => 6.18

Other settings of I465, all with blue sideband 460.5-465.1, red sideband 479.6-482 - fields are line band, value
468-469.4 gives 0.03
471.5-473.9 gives 0.05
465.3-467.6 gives 0.20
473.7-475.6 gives -0.05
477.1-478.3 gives 0.00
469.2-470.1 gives 0.06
